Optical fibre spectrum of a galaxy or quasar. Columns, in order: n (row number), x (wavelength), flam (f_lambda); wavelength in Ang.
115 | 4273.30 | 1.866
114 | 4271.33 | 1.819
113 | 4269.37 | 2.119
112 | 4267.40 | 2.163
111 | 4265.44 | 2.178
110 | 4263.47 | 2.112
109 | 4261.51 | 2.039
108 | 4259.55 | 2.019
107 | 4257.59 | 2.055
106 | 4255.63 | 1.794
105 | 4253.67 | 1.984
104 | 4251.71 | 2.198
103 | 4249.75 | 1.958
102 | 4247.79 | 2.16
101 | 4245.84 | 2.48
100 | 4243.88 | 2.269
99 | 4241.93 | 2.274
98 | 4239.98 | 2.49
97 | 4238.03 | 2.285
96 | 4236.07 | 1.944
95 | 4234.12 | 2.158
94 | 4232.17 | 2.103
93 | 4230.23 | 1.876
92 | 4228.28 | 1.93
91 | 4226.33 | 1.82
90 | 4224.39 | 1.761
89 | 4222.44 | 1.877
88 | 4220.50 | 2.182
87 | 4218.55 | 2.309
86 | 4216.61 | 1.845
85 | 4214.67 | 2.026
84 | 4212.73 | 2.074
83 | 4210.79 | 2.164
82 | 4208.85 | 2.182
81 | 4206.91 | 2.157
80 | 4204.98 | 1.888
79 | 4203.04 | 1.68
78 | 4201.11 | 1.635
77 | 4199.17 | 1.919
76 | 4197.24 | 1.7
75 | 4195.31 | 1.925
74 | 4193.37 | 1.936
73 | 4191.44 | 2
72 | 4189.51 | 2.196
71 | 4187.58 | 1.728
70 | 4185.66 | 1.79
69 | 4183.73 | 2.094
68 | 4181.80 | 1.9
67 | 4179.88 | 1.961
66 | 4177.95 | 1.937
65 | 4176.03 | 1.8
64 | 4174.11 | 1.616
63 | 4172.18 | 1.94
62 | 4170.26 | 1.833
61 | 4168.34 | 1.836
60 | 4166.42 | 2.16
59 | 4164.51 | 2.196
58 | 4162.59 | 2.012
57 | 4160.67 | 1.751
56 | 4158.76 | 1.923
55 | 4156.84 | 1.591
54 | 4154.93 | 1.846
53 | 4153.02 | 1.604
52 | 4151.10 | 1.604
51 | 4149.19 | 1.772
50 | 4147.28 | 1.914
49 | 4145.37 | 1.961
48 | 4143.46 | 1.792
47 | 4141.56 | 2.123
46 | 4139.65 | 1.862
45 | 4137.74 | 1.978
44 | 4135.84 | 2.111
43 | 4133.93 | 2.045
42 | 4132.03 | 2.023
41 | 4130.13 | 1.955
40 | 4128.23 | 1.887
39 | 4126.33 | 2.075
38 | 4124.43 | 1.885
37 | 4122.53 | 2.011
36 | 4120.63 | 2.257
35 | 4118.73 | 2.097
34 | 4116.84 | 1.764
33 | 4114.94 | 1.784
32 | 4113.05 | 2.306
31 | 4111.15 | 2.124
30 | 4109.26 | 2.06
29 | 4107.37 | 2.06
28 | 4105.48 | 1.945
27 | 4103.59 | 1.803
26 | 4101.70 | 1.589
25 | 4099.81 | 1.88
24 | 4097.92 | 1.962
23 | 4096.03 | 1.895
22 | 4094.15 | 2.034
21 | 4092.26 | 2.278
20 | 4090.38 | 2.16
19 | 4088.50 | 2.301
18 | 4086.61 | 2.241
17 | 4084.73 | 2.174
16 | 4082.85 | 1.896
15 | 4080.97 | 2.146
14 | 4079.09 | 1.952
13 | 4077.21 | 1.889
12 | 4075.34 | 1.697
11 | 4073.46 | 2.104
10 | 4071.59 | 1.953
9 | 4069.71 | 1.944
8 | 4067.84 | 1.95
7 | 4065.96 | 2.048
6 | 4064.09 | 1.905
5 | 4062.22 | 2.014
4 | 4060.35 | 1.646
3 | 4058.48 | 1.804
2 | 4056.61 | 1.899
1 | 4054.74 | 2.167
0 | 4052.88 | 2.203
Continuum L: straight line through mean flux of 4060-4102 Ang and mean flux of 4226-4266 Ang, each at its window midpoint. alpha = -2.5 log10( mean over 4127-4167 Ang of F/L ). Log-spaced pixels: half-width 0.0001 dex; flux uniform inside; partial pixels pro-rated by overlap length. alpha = 0.07 mag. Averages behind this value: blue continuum 2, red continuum 2.1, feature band 1.91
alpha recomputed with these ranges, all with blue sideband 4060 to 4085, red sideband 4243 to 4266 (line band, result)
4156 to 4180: 0.079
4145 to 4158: 0.155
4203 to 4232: 0.039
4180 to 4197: 0.060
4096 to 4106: 0.080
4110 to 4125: -0.023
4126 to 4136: -0.003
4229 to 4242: -0.033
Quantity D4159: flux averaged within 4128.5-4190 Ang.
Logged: 1.9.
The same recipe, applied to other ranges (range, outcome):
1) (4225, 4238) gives 1.99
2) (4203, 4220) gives 2.06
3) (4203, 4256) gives 2.08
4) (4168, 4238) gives 1.94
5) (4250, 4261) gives 2.01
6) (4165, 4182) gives 1.9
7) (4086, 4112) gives 2.02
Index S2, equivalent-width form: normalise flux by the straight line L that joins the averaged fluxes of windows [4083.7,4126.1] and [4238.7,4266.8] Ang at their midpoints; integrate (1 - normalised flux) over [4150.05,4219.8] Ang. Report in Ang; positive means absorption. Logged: 6.0 Ang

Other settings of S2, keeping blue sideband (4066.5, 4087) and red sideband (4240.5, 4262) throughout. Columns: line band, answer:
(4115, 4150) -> 1.08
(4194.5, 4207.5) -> 1.56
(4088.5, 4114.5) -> -0.07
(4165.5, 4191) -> 1.95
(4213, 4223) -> 0.19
